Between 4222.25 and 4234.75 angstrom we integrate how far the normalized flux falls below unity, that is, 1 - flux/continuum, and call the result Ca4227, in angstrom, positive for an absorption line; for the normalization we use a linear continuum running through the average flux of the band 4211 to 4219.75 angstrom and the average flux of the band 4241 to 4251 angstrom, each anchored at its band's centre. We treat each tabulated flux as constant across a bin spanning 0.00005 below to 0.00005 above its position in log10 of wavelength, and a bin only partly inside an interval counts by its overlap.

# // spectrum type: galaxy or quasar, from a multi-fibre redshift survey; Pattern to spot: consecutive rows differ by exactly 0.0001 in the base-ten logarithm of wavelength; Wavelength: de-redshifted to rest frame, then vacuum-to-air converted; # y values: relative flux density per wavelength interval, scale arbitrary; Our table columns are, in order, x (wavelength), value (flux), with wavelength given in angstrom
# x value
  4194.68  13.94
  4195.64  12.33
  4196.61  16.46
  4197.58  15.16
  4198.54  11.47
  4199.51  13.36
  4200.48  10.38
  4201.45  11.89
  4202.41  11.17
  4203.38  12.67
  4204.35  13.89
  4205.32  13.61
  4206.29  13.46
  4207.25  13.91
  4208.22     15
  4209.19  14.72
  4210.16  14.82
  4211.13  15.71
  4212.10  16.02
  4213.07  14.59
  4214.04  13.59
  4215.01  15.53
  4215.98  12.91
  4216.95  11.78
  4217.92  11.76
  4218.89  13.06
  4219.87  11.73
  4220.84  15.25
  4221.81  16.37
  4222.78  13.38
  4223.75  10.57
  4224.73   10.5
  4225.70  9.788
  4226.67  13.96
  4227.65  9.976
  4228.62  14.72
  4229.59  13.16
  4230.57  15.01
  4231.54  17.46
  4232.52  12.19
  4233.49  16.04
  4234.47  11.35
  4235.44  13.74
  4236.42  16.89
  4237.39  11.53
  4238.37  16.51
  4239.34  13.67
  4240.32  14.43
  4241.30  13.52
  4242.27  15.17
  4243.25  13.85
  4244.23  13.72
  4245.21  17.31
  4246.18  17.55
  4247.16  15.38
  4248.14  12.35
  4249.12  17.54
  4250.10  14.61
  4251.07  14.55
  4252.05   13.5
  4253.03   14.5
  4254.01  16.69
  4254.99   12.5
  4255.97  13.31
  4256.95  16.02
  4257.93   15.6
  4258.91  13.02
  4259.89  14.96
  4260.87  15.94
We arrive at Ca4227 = 1.2 angstrom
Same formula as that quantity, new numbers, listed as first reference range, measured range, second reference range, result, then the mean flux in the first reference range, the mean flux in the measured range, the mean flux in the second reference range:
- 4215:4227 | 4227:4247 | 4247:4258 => -1.0 angstrom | 12.7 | 14.4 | 14.7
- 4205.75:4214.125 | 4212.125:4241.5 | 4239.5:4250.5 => 2.6 angstrom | 14.7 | 13.5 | 15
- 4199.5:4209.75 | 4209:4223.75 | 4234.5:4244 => -0.5 angstrom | 13.1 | 14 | 14.2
